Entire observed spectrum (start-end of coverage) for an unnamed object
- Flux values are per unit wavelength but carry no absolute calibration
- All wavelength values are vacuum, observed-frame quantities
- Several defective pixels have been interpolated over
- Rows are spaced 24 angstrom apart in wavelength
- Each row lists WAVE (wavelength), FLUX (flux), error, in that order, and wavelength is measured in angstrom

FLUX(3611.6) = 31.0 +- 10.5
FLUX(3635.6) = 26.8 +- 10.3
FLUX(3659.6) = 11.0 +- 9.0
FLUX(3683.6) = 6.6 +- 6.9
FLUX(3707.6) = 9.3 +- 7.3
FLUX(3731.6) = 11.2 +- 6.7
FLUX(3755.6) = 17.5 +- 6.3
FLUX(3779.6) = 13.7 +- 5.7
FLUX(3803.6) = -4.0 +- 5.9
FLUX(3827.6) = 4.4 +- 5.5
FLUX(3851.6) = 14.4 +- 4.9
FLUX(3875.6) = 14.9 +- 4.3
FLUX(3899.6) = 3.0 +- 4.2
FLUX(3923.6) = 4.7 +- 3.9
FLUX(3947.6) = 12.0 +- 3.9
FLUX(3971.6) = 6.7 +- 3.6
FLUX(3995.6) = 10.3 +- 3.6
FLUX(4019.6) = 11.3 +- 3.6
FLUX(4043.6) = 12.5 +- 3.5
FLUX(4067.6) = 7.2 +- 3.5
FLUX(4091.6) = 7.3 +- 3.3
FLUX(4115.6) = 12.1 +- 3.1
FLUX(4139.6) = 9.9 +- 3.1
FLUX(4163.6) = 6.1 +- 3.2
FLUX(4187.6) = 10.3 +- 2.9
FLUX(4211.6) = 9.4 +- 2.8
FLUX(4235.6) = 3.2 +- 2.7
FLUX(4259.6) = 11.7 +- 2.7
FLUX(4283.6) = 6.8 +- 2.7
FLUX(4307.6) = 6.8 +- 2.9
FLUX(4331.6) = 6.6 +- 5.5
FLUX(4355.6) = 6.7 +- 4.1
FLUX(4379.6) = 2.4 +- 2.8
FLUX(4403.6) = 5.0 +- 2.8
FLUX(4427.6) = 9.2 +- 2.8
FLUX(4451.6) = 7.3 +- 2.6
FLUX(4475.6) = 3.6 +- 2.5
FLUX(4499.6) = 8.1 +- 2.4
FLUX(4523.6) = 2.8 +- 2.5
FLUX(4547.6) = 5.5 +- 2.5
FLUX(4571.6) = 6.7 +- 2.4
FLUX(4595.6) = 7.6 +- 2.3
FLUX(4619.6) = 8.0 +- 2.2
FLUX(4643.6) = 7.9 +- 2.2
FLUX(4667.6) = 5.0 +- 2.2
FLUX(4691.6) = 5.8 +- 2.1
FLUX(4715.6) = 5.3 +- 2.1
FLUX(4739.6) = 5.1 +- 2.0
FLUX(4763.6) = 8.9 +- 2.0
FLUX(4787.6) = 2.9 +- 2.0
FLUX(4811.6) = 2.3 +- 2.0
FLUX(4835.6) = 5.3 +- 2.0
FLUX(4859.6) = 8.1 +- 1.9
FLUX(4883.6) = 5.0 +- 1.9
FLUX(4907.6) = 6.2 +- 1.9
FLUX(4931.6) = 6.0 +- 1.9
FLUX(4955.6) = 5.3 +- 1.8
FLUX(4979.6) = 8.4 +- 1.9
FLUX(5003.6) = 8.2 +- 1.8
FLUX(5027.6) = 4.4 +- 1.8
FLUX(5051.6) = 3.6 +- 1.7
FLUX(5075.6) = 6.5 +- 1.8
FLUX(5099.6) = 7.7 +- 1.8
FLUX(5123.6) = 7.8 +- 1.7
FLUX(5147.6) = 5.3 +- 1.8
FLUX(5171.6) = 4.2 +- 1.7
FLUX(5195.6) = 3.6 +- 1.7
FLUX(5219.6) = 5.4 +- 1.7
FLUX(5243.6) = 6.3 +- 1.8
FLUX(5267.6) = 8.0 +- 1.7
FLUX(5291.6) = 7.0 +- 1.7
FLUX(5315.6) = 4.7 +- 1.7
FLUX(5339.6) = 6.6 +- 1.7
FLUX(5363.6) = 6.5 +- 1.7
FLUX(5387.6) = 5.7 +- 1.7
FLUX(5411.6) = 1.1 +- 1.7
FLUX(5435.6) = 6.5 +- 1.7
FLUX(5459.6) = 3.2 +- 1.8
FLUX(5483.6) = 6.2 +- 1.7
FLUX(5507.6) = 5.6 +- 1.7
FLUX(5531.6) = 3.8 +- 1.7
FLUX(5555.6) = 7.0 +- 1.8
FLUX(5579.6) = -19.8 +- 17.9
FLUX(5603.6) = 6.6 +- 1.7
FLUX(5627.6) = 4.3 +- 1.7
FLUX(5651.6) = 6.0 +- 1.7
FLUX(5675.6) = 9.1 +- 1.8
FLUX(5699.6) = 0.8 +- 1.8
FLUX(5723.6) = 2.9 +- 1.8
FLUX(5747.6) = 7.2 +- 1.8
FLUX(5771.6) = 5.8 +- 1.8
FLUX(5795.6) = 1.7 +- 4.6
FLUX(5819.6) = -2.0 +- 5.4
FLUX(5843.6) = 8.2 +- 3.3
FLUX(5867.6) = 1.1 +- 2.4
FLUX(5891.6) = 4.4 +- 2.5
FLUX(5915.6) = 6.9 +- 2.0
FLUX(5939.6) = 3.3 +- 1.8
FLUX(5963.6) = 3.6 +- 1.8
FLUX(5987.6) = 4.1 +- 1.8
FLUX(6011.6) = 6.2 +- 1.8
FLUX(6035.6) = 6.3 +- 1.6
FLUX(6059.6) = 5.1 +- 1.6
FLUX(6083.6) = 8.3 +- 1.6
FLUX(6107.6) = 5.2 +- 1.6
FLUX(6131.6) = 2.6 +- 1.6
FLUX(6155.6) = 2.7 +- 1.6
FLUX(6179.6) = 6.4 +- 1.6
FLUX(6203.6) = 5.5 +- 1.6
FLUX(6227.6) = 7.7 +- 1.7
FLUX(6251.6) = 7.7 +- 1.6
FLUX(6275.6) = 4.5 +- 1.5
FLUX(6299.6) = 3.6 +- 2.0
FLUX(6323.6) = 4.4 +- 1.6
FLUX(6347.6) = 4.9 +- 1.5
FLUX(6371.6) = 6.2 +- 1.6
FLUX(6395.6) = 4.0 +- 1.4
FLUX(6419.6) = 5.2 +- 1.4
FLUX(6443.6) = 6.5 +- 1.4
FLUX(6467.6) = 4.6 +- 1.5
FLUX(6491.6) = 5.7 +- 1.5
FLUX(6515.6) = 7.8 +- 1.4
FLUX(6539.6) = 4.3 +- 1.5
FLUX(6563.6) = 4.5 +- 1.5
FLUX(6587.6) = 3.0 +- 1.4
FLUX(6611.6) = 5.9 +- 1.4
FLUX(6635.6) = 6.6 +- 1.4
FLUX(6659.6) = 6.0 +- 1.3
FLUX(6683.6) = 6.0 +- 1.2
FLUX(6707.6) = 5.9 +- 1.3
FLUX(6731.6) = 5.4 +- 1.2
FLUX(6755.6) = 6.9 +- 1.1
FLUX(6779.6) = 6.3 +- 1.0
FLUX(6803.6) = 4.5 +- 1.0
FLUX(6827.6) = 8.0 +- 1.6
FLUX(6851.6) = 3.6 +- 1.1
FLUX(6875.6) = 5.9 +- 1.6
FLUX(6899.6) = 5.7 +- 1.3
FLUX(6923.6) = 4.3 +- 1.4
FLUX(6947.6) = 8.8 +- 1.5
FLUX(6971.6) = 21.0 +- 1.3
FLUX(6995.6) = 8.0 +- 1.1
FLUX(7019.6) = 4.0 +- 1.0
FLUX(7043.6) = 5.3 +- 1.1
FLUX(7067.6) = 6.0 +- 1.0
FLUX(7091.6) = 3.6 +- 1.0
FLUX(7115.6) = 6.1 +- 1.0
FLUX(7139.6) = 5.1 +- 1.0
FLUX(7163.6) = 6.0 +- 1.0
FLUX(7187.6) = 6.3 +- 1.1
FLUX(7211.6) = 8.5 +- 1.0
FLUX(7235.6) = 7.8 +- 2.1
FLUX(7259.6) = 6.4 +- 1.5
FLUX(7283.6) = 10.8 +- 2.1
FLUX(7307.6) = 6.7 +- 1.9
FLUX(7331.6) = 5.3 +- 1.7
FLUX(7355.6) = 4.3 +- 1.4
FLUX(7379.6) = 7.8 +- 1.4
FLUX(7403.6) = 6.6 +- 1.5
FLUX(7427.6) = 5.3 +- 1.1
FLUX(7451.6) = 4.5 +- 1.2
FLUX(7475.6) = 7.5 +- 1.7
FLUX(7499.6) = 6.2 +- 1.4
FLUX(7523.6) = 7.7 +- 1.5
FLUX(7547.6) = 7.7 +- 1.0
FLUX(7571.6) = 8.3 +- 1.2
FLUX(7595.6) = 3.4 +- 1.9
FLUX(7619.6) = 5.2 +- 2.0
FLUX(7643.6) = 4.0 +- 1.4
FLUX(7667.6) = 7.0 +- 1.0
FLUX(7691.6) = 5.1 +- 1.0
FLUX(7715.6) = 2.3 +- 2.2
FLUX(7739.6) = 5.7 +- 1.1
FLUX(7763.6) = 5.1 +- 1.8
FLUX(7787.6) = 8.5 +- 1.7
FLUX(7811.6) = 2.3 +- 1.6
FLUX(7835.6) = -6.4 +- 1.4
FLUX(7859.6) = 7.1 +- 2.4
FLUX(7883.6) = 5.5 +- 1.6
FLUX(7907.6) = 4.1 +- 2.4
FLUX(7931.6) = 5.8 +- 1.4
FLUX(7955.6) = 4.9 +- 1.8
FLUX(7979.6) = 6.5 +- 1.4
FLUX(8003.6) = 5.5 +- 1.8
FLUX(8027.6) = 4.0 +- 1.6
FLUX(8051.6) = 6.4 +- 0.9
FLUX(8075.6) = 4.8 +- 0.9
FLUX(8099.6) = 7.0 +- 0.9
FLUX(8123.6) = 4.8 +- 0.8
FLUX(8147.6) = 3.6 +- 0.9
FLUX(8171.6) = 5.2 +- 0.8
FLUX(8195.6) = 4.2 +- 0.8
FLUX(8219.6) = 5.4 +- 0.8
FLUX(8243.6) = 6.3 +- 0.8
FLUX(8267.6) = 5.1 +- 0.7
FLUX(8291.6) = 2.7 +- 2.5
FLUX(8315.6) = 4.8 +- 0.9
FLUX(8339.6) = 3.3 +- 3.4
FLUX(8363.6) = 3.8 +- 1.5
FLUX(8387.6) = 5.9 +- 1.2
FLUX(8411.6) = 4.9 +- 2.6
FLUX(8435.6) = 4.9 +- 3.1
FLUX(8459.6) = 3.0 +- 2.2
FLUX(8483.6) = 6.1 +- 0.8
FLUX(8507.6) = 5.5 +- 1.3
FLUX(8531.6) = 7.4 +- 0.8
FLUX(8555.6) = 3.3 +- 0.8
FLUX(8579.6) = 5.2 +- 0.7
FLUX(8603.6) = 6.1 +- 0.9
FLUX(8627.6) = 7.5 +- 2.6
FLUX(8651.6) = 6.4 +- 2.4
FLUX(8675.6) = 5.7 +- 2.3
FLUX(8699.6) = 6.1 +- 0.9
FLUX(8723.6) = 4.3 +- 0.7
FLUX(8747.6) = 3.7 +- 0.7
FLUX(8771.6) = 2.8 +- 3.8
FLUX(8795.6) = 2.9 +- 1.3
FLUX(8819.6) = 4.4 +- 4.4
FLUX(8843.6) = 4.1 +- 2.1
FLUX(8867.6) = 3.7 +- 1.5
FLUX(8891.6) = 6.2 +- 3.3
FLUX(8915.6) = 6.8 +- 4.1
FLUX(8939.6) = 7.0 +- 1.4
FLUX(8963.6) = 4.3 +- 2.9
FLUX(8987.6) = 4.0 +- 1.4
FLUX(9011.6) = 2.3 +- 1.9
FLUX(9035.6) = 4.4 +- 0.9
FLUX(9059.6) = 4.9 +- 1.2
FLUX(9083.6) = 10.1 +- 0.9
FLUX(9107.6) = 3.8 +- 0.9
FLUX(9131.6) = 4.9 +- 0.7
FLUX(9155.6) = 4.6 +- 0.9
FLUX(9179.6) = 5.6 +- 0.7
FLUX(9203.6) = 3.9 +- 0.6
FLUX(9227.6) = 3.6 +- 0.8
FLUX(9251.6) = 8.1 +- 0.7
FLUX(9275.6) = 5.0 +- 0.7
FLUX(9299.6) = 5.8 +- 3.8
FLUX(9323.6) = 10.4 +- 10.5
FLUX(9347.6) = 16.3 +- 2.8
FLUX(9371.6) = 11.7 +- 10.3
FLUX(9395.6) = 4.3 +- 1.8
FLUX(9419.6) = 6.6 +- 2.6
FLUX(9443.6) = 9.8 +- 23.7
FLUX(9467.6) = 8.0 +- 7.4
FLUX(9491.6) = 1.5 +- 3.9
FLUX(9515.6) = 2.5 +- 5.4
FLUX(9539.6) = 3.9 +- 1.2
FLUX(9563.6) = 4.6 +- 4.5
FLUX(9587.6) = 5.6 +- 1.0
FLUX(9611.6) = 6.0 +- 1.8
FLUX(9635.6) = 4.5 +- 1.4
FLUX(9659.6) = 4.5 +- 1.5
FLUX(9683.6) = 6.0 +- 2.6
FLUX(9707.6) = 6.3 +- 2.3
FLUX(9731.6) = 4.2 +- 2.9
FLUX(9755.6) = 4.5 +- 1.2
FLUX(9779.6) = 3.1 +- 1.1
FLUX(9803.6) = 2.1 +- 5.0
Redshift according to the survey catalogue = 0.867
